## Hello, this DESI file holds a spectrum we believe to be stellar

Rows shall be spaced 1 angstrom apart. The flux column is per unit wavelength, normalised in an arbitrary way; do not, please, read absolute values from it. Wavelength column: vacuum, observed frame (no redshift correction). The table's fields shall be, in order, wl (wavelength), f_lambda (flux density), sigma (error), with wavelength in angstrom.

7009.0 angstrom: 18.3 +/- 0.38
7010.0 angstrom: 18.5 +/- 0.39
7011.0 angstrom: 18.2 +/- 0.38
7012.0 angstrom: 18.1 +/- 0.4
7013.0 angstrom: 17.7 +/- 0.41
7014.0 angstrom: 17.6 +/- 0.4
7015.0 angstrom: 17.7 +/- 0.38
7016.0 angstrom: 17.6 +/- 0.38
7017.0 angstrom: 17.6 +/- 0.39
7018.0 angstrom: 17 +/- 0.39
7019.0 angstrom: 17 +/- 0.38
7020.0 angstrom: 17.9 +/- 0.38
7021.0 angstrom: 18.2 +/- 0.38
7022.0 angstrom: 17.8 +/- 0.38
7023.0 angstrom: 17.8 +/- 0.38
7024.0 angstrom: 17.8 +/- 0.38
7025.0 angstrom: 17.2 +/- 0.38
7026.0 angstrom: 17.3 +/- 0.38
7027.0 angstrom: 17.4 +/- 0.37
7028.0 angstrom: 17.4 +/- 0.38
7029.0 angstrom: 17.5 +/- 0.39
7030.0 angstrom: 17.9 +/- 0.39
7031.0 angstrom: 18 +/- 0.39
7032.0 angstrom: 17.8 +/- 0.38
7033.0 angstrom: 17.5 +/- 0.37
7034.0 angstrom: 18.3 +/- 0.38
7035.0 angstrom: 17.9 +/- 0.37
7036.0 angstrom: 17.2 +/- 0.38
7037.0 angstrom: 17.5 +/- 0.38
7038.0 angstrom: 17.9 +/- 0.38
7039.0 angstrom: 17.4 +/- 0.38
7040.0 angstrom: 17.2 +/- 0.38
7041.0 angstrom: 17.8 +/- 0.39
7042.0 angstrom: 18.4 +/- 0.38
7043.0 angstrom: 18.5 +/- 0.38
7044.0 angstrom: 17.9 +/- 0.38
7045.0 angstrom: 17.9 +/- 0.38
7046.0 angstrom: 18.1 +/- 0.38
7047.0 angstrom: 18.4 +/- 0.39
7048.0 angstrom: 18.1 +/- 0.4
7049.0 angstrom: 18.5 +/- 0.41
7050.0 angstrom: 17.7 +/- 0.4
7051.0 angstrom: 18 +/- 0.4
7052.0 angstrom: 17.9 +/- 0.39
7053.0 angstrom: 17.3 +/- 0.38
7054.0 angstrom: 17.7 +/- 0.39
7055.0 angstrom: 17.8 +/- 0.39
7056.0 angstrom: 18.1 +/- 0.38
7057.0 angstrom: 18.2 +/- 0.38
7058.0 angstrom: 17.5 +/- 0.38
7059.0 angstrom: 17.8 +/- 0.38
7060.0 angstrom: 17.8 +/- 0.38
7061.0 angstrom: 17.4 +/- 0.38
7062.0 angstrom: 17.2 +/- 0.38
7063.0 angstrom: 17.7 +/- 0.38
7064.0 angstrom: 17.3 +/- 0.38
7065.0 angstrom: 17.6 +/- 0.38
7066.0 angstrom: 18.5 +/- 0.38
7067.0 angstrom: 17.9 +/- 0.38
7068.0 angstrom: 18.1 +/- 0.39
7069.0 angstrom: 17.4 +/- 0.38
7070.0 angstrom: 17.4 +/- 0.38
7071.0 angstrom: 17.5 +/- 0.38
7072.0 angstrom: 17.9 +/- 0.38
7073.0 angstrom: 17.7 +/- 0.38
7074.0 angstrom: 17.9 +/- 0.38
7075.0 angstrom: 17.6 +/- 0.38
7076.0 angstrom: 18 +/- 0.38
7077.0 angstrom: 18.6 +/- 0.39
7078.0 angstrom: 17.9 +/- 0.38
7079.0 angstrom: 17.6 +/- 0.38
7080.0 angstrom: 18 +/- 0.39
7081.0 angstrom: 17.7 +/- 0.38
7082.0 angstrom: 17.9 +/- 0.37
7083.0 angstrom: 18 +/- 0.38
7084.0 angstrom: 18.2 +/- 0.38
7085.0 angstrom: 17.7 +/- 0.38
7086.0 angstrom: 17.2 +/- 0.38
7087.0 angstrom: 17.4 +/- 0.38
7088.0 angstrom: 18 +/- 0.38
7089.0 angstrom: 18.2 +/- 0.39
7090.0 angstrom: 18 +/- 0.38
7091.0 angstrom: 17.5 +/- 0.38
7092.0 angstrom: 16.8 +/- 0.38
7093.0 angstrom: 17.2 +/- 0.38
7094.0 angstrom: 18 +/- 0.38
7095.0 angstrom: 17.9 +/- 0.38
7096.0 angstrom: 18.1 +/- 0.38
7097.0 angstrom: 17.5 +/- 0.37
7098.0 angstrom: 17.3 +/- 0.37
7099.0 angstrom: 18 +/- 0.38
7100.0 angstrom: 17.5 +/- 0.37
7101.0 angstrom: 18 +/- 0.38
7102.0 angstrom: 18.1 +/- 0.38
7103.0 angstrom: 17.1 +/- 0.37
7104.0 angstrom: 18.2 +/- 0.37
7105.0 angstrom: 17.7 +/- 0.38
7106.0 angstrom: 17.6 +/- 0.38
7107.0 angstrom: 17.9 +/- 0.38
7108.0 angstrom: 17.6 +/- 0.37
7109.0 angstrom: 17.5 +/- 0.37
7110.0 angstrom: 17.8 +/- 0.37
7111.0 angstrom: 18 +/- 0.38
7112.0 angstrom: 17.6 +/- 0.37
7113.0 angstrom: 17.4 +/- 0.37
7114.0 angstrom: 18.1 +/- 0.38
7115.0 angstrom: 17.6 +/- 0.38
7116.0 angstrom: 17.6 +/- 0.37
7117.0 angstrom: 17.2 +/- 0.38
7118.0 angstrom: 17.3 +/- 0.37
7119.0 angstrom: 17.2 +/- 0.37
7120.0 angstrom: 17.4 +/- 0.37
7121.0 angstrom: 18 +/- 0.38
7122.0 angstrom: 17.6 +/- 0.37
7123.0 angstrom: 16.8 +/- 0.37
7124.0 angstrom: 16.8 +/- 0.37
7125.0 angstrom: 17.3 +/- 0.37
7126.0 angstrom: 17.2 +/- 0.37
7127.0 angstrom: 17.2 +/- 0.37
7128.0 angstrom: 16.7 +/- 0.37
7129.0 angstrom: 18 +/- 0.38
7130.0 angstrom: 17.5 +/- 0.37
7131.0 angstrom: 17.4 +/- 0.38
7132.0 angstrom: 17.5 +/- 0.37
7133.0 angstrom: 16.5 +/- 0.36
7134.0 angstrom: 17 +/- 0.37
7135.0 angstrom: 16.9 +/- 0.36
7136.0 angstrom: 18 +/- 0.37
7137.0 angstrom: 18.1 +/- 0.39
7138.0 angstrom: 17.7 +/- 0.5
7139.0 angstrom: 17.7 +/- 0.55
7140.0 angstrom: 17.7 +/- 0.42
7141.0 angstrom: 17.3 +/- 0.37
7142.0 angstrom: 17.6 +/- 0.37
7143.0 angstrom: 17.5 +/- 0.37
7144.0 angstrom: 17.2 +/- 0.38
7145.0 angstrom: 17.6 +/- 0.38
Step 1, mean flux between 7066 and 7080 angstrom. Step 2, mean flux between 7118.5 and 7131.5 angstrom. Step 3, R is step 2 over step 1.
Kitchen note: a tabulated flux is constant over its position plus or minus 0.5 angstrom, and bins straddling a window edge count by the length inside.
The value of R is 0.97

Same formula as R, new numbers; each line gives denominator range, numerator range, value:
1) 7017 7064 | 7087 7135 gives 0.99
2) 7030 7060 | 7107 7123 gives 0.98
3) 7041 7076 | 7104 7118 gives 0.99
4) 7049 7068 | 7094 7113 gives 1.00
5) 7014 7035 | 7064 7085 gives 1.01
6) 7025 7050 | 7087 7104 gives 0.99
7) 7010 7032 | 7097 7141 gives 0.99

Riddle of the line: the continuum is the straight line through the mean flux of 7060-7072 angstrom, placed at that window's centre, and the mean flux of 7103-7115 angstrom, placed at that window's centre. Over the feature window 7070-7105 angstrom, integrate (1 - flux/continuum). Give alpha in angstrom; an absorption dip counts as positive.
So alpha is -0.1 angstrom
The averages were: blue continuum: 17.7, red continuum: 17.7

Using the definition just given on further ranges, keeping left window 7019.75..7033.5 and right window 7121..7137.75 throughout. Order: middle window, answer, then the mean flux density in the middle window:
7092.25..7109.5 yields -0.3 angstrom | 17.7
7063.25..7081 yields -0.3 angstrom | 17.8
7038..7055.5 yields -0.3 angstrom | 17.9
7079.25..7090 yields -0.2 angstrom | 17.8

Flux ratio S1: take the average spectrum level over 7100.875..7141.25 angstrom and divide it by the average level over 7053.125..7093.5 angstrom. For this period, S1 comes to 0.99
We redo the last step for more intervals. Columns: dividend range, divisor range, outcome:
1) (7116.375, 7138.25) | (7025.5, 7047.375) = 0.97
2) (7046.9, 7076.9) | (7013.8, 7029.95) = 1.01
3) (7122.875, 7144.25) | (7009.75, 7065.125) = 0.98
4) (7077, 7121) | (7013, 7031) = 1.01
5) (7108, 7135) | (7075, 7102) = 0.98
